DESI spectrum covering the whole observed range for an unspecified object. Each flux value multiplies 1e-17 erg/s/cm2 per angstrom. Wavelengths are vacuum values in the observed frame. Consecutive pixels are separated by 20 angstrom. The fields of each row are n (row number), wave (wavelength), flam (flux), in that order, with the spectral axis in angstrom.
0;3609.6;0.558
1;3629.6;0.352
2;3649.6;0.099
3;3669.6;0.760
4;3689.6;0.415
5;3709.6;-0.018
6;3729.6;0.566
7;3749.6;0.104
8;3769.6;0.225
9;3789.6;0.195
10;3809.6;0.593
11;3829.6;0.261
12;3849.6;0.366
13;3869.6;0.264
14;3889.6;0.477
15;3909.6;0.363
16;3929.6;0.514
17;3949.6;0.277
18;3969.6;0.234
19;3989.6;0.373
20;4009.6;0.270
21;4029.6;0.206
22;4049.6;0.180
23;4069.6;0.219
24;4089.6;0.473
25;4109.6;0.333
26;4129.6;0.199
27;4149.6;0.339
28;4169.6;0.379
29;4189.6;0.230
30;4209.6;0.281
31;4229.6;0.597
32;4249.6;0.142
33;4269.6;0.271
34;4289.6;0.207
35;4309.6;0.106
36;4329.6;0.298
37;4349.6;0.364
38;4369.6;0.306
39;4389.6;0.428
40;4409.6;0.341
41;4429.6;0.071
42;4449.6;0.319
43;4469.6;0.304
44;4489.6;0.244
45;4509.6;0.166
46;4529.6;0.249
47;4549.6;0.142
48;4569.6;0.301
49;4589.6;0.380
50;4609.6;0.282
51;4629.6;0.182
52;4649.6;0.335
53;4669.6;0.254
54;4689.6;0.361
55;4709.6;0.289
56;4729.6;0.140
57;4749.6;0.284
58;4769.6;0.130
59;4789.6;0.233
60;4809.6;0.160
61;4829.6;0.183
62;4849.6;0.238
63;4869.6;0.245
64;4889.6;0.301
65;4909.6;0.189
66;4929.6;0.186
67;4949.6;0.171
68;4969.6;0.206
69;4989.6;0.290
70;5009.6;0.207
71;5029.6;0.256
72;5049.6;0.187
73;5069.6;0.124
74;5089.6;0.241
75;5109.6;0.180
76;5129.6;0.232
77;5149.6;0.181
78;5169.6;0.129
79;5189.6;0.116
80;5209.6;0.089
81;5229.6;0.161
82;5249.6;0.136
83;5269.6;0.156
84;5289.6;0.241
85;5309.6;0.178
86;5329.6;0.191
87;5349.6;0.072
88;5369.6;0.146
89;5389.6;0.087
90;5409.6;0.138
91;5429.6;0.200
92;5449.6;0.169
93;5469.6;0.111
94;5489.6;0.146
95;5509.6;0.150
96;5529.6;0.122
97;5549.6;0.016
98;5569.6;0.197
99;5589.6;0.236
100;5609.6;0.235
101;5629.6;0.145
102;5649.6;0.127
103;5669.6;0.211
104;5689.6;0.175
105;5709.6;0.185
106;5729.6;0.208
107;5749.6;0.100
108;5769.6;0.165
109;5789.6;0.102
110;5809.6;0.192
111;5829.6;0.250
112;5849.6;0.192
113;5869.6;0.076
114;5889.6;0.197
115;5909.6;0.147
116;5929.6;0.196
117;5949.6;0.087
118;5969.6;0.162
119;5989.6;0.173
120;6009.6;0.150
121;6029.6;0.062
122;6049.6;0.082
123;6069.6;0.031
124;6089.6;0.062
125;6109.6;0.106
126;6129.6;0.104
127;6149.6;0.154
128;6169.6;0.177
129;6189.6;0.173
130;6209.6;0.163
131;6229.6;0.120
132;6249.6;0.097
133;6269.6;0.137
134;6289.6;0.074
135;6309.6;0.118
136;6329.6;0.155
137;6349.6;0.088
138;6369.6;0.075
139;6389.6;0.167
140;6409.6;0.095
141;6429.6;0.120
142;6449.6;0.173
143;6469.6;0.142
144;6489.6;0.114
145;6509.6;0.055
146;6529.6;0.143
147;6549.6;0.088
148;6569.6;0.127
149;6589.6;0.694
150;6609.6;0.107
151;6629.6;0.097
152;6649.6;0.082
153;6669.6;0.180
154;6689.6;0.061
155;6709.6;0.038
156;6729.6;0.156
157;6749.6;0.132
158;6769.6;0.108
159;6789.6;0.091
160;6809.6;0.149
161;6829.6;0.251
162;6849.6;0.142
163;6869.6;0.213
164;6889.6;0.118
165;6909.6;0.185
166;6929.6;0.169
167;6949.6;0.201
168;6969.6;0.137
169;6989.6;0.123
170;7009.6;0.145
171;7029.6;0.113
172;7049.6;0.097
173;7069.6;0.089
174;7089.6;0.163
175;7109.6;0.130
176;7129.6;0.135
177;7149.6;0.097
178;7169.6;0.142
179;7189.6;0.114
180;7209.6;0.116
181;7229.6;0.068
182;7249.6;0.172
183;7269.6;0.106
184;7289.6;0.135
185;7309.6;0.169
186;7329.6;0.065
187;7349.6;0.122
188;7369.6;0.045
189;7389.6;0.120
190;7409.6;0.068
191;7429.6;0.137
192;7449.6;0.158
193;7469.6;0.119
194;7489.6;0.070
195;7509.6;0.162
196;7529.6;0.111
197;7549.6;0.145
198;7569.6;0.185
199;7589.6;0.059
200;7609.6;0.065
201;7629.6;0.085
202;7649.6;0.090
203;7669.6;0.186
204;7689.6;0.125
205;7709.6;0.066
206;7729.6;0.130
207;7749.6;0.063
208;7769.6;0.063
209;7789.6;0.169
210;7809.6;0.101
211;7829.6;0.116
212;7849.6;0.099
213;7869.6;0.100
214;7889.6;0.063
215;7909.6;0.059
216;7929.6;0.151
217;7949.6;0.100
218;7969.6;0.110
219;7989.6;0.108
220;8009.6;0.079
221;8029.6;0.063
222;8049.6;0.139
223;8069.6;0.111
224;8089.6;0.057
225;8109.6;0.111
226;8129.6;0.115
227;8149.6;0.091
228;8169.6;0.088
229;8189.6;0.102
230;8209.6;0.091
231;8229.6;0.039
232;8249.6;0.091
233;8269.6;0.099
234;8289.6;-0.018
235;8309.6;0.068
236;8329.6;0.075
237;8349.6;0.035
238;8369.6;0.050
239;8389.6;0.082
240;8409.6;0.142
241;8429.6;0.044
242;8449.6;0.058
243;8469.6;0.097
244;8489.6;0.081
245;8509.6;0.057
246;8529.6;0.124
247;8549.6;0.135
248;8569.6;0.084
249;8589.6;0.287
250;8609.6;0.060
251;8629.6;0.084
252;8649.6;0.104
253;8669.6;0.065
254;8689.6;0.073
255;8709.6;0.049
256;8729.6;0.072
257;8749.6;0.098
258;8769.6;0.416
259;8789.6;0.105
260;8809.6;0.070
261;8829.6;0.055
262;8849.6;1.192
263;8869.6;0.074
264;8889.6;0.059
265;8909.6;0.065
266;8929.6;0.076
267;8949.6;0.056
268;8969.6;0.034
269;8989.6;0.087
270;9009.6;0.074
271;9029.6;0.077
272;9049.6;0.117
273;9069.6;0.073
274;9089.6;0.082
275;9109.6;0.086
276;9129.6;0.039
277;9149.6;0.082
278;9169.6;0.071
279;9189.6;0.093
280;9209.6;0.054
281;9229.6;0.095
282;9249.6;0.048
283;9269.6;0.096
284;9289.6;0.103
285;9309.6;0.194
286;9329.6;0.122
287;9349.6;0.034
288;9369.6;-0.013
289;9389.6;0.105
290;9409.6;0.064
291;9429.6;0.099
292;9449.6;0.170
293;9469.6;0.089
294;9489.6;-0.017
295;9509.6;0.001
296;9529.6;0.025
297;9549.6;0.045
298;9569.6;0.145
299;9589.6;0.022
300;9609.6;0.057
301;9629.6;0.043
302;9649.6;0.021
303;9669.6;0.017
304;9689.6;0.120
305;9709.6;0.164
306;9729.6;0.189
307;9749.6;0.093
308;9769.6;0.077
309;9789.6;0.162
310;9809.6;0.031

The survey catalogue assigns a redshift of 0.77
